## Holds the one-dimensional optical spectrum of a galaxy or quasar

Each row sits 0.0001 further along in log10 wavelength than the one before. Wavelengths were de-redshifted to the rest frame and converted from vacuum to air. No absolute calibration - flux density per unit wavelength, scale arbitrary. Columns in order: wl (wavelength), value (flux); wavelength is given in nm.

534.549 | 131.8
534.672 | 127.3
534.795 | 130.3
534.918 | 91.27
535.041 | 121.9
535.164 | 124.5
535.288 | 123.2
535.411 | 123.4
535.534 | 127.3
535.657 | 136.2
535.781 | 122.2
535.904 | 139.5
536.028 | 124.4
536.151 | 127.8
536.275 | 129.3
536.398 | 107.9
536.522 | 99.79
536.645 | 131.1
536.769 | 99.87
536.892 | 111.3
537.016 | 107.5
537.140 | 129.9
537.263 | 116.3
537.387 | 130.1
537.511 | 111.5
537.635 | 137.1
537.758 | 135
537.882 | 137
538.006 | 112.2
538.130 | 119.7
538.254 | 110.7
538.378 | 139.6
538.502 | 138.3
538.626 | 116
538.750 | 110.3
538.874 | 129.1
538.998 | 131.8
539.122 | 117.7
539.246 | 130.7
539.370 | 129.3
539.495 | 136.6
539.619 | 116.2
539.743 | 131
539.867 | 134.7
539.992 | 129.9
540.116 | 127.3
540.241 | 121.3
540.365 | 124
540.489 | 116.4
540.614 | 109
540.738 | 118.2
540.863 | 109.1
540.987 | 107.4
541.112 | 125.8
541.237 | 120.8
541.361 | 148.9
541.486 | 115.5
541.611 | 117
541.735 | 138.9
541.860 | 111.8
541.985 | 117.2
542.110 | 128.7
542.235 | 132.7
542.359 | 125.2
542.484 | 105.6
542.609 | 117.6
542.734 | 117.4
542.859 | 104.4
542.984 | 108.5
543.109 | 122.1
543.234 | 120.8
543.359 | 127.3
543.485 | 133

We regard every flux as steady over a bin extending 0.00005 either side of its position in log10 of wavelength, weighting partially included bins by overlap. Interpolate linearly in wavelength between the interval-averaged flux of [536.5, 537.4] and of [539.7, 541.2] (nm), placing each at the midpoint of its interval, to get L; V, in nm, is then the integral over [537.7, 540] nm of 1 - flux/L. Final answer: -0.154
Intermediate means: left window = 116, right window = 121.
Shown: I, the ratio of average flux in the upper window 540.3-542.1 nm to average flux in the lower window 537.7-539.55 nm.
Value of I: 0.95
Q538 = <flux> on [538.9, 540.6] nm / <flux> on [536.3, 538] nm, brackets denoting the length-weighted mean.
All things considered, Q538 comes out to 1.06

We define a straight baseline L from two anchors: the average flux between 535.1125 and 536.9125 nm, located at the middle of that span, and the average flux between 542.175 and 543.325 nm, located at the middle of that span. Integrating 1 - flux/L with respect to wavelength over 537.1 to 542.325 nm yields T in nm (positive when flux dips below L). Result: -0.21 nm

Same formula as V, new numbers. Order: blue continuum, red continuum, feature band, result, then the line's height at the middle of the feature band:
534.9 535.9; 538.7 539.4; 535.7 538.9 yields 0.059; 124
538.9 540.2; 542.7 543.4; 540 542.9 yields 0.037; 122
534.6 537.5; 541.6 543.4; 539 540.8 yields -0.068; 120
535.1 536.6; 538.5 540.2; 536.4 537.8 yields 0.073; 125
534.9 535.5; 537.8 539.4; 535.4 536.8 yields -0.025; 121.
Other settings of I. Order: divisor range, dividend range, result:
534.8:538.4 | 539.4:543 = 1.00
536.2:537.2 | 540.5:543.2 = 1.04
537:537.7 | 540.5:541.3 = 0.94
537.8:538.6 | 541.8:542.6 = 0.95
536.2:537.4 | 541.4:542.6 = 1.05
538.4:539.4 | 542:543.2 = 0.94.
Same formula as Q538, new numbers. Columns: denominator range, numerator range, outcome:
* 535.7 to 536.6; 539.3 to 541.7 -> 1.01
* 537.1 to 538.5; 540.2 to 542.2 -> 0.96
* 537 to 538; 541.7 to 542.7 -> 0.97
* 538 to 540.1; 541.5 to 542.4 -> 0.99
